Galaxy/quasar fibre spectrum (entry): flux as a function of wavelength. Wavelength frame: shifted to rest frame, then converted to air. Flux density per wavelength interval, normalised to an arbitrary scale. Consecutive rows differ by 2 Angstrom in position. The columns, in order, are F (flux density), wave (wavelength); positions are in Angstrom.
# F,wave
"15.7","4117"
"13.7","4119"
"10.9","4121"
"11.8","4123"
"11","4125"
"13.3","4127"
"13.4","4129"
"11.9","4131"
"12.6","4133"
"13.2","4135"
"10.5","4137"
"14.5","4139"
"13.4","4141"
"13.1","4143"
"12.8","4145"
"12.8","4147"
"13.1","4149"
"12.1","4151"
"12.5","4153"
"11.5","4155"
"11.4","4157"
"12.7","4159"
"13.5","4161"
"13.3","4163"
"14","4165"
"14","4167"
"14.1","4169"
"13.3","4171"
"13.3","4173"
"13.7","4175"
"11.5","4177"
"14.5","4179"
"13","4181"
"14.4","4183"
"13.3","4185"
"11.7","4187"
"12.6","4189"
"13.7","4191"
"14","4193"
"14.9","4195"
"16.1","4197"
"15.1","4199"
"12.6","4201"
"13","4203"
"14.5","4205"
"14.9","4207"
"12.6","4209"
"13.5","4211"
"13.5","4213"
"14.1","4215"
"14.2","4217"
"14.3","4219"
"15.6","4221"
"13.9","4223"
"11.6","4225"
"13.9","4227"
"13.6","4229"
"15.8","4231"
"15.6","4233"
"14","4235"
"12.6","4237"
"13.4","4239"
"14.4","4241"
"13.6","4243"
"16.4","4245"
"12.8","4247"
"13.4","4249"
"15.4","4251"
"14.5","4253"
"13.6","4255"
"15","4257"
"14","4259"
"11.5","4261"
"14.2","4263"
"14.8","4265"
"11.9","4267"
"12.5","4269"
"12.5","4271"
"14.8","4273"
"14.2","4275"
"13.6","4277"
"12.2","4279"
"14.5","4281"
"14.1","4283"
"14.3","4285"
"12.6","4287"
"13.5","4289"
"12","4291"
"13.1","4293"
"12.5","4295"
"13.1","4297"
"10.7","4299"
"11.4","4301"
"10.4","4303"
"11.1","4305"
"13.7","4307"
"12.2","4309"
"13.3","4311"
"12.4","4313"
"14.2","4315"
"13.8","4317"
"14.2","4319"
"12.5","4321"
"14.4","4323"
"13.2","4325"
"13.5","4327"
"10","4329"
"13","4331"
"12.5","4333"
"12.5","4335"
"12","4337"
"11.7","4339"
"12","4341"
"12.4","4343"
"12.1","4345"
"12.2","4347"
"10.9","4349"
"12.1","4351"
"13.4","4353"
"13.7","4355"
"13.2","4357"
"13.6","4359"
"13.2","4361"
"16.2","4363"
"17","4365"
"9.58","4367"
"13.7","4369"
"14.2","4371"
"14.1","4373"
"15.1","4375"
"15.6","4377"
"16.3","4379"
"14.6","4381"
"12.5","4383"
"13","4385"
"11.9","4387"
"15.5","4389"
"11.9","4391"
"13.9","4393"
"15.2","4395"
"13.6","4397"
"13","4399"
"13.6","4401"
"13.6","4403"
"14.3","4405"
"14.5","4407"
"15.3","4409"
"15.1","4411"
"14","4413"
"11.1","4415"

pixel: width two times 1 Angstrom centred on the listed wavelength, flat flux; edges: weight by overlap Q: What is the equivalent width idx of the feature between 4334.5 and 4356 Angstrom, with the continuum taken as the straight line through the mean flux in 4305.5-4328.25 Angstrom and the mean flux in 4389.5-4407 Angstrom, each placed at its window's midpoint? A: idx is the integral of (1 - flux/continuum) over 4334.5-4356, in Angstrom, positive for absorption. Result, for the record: 1.9 Angstrom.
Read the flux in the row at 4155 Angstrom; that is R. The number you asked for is 11.5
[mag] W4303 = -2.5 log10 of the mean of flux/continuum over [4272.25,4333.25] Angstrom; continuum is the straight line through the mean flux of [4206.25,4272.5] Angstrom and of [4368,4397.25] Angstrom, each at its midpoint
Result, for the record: 0.08 mag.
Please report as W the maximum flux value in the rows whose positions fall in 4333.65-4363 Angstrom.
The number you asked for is 16.2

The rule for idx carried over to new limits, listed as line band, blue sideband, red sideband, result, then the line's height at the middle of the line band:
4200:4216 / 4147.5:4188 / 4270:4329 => -0.7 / 13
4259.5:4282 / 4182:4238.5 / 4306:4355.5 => -0.1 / 13.3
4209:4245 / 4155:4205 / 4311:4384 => -1.6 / 13.4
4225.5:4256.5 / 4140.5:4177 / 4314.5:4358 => -3.2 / 12.8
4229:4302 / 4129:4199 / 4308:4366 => -2.7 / 13.1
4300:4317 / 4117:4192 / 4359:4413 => 1.6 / 13.7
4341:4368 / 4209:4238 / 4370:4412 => 2.1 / 14.1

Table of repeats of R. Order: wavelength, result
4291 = 12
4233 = 15.6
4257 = 15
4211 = 13.5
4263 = 14.2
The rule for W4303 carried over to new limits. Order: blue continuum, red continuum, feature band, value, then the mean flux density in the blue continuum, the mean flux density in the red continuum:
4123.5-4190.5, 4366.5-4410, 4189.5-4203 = -0.092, 12.9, 13.9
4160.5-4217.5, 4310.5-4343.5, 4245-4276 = -0.043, 13.7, 12.8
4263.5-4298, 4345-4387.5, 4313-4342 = 0.055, 13.3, 13.6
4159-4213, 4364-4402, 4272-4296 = 0.026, 13.6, 13.9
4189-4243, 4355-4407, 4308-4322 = 0.059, 14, 13.9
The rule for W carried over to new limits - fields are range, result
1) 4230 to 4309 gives 16.4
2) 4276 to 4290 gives 14.5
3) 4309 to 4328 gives 14.4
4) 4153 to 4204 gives 16.1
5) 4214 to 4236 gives 15.8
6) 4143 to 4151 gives 13.1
